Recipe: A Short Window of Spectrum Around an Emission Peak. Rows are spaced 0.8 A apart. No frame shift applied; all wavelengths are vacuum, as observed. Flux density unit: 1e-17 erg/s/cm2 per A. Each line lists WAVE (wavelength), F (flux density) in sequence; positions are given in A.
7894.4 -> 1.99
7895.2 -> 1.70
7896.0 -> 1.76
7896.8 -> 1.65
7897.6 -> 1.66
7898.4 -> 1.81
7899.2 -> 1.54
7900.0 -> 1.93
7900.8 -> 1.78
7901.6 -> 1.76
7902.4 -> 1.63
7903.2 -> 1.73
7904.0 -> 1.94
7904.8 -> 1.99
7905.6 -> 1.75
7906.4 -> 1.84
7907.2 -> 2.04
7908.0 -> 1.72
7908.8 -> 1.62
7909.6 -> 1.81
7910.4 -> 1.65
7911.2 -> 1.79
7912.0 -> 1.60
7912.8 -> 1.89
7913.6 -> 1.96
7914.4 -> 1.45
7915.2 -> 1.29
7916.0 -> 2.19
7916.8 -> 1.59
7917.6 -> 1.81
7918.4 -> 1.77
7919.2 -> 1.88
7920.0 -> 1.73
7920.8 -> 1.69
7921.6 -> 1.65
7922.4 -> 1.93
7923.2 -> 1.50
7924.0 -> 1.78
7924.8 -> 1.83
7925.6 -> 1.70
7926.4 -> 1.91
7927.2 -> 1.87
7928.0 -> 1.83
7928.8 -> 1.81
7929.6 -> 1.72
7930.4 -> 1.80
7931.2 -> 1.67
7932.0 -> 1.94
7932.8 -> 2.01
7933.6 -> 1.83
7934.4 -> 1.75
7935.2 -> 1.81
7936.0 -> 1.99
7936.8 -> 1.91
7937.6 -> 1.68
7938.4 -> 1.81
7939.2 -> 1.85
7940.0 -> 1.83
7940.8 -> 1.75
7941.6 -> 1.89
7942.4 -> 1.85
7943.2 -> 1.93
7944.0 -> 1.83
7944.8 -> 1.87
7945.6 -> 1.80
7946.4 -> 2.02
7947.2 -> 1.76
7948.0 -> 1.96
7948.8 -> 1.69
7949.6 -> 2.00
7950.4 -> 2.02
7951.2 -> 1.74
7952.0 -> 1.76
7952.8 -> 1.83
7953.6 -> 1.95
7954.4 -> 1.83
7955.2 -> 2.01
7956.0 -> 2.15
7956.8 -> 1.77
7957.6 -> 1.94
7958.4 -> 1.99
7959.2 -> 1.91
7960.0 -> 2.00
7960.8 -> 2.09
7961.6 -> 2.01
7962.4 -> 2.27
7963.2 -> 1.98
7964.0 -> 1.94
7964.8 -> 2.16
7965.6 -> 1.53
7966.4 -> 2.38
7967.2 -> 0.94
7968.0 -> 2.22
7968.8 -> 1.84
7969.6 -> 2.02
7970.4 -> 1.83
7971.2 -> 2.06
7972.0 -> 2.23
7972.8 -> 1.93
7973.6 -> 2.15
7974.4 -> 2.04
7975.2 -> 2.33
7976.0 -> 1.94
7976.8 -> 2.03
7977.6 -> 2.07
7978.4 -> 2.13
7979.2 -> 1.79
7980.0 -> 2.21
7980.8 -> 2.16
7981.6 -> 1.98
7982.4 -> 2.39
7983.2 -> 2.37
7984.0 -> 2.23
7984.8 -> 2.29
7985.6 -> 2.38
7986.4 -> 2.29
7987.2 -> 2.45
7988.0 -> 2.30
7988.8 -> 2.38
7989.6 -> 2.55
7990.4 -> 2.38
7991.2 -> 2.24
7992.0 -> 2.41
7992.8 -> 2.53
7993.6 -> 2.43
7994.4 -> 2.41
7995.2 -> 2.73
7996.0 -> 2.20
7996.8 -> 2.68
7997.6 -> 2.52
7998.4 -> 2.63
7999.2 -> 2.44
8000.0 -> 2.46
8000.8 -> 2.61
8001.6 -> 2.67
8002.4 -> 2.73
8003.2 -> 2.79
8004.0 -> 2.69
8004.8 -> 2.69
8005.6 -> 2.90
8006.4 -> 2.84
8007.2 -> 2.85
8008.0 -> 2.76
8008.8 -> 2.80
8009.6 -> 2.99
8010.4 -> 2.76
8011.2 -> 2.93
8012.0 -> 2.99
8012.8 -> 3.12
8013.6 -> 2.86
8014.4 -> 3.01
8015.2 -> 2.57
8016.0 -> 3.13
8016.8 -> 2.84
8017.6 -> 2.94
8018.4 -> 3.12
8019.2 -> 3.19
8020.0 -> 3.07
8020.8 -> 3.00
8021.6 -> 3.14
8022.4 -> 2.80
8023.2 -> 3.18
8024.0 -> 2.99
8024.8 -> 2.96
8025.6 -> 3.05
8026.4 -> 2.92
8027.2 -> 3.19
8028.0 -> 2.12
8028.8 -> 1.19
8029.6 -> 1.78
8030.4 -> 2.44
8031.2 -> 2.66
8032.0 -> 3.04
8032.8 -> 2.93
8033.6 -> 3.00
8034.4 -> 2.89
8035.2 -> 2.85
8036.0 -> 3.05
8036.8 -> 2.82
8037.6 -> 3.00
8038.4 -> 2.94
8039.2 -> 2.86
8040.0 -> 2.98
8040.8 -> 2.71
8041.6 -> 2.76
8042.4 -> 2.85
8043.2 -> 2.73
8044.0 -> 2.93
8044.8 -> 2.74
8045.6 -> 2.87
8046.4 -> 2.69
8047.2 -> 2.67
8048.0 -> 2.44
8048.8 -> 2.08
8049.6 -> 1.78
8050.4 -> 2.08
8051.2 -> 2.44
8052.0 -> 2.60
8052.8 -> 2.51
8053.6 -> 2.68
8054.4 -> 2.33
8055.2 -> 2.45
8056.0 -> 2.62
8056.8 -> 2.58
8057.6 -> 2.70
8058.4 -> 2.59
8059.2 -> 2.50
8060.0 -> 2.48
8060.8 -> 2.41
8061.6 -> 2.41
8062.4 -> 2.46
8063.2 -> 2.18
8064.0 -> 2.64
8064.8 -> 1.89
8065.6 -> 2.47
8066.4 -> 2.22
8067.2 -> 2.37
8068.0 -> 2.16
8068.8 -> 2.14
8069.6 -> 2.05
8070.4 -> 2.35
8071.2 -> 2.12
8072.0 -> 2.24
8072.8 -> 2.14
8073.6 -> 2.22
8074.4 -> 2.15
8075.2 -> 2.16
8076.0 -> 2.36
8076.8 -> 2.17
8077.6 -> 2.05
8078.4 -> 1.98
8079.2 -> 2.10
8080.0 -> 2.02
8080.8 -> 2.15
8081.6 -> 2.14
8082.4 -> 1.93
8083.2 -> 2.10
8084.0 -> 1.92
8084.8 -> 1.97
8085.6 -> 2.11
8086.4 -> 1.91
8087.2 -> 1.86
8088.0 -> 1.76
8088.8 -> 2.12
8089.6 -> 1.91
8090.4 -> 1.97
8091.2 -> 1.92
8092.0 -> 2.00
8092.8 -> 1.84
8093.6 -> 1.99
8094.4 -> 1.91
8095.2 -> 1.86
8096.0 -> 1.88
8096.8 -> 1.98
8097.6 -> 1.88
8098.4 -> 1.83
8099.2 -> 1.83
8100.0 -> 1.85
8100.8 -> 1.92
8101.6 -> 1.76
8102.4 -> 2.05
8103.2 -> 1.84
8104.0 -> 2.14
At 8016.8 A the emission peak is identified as Mg II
